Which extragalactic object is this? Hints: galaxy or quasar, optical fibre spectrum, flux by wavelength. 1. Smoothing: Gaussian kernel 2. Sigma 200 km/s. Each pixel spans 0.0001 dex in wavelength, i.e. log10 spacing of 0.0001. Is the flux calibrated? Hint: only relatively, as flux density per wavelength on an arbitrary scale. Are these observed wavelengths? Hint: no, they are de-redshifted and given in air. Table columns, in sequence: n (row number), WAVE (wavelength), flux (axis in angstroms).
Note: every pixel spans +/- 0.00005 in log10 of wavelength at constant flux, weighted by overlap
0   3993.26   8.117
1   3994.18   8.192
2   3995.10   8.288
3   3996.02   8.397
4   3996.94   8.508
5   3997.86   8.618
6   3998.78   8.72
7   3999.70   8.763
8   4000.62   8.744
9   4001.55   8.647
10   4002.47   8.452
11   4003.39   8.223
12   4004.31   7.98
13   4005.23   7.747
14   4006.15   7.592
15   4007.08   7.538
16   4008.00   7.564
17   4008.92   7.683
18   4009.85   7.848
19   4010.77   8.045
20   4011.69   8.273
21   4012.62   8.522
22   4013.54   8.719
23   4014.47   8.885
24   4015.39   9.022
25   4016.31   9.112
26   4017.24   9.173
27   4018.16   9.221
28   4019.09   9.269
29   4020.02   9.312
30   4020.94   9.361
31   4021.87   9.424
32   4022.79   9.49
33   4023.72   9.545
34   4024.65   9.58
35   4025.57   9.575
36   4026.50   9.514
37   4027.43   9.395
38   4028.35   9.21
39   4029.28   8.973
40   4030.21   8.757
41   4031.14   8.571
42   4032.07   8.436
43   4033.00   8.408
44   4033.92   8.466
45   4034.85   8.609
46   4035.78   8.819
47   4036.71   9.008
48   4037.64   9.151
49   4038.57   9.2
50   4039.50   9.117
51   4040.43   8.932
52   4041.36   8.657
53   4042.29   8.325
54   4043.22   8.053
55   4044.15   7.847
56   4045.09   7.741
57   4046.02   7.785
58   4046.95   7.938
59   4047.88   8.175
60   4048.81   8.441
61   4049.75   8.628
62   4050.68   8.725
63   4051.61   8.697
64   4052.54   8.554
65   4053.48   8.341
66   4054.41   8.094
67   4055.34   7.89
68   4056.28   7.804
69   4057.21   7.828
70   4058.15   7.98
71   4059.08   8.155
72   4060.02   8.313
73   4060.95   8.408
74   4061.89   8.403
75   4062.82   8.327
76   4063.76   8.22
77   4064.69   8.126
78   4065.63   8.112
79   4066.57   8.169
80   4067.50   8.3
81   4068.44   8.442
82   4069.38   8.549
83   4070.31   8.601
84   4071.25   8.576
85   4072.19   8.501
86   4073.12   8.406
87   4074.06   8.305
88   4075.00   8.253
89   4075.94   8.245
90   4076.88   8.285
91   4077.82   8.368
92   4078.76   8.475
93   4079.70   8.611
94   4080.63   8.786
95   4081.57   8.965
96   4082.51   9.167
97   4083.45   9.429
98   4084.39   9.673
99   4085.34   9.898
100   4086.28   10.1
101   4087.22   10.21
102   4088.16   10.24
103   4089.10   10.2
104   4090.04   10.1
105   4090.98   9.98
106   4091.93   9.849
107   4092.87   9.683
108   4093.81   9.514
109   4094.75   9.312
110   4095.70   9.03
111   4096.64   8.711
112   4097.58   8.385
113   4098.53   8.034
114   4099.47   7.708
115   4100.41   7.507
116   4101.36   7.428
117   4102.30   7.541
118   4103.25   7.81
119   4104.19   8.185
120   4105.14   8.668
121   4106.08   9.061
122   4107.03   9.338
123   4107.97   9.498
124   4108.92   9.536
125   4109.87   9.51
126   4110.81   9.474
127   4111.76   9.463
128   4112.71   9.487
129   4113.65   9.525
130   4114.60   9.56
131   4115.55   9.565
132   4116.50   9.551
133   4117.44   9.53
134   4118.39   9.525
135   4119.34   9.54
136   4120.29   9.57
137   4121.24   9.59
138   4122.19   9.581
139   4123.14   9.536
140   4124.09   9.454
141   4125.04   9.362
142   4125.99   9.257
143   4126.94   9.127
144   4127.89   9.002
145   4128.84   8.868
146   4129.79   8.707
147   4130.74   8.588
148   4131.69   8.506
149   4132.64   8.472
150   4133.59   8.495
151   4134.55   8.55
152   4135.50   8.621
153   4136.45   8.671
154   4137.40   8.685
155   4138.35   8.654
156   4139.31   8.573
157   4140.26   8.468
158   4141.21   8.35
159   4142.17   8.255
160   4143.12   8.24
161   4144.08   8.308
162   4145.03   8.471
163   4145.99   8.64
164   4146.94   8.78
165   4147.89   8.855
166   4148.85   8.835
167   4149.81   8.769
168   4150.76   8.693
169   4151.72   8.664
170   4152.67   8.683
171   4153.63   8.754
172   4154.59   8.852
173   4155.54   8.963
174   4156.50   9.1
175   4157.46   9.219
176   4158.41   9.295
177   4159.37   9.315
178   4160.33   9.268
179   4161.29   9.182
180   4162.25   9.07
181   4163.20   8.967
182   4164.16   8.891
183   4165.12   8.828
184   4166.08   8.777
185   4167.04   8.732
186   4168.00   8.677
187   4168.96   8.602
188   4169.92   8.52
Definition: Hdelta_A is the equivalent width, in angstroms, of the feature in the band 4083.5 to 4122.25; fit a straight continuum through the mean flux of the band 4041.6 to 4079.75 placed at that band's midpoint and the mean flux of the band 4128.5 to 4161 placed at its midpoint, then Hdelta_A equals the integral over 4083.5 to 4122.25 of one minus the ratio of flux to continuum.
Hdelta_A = -3.4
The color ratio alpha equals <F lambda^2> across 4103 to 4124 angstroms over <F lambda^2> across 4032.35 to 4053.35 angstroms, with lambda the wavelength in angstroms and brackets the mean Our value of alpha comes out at 1.14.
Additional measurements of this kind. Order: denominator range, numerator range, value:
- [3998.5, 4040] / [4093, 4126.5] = 1.08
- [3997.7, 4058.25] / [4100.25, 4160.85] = 1.09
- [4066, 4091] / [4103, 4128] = 1.06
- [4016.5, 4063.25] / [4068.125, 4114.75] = 1.06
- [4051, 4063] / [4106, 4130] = 1.18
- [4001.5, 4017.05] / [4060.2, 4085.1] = 1.07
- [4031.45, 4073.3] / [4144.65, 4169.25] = 1.11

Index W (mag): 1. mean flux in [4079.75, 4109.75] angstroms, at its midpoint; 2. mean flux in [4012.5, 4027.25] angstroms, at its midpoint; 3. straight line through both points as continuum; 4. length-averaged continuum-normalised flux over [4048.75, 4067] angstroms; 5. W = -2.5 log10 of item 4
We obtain 0.11 mag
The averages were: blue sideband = 9.25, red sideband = 9.08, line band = 8.25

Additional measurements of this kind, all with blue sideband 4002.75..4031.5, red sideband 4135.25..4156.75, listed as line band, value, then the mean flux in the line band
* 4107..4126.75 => -0.099 mag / 9.49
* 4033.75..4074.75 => 0.043 mag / 8.38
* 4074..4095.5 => -0.074 mag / 9.3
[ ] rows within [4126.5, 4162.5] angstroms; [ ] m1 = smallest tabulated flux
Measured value 8.24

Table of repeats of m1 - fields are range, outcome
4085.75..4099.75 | 7.708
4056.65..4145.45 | 7.428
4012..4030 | 8.522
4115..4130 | 8.707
